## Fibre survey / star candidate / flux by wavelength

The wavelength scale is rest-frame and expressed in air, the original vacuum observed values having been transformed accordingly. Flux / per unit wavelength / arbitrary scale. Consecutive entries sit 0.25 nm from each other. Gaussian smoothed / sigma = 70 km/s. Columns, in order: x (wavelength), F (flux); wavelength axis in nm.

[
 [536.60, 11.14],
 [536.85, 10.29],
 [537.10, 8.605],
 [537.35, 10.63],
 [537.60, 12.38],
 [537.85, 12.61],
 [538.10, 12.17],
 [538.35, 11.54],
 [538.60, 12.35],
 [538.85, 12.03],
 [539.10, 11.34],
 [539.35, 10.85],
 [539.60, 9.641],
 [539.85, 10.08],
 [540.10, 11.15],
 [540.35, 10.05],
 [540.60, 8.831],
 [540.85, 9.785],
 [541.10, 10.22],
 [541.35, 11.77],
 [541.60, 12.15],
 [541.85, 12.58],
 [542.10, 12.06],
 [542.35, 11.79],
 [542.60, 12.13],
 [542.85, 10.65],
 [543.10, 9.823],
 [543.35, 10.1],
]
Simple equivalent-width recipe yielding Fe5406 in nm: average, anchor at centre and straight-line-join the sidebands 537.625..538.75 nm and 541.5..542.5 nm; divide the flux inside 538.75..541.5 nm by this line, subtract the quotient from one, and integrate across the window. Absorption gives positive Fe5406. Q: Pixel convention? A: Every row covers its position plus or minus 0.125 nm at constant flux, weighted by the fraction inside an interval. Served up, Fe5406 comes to 0.37 nm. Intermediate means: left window 12.2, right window 12.1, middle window 10.5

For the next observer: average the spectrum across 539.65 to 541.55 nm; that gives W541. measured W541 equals 10.3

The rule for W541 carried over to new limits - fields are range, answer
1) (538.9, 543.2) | 10.9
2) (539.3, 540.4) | 10.3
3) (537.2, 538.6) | 11.9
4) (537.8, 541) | 10.9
